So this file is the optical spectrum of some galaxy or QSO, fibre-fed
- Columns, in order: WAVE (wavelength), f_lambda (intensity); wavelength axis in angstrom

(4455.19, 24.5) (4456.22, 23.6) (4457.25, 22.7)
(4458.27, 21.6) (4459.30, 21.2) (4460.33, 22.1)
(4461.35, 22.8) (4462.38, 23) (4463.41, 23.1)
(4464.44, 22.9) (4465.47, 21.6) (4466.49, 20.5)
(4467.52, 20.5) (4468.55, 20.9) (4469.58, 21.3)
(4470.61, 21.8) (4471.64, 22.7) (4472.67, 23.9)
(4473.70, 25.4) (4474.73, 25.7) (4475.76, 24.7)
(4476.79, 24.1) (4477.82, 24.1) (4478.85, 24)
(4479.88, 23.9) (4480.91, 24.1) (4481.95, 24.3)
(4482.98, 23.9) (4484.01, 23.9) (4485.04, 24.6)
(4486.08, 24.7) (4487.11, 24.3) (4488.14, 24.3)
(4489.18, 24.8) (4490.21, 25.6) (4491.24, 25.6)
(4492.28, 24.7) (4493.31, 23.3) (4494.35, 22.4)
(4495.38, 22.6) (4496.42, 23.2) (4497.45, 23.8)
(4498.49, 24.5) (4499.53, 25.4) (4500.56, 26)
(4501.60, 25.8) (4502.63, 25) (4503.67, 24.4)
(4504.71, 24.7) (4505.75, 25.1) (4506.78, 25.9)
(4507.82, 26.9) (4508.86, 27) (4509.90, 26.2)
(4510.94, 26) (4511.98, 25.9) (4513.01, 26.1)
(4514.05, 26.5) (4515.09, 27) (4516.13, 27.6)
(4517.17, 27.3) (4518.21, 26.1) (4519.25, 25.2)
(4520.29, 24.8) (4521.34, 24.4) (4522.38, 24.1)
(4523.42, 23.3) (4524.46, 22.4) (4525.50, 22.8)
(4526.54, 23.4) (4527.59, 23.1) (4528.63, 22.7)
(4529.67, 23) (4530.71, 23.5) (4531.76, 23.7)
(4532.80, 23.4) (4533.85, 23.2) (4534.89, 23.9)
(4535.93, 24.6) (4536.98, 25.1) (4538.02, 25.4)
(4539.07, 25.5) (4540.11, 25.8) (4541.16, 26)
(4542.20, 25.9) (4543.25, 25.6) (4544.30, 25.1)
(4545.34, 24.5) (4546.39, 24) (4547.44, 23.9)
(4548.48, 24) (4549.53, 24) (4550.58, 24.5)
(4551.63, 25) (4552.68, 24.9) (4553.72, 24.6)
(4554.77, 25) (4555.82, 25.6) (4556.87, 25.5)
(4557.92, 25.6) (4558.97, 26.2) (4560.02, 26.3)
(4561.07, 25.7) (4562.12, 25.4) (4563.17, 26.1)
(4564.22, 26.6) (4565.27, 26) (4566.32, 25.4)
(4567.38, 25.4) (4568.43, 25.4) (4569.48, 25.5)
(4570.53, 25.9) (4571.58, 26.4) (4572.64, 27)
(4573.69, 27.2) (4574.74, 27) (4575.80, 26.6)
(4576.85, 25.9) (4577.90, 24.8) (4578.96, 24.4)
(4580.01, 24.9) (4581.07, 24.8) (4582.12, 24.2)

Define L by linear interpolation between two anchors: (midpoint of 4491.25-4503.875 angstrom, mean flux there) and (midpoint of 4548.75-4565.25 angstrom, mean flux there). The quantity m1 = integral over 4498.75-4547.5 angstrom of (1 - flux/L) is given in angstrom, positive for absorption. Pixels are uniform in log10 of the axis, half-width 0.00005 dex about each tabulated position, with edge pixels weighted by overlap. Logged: -0.40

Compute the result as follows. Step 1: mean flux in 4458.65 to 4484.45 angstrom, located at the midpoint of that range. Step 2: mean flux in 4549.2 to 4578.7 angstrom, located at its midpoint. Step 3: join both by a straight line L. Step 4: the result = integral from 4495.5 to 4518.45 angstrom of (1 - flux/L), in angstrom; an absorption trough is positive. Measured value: -1.5 angstrom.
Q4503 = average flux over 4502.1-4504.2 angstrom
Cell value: 24.7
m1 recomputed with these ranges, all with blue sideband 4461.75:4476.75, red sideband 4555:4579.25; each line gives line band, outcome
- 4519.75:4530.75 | 0.51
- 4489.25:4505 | -0.55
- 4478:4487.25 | -0.40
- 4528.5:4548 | 0.38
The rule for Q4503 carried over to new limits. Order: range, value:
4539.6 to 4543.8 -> 25.8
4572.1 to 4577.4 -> 26.7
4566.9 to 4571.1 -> 25.6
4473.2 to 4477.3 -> 25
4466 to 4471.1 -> 21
